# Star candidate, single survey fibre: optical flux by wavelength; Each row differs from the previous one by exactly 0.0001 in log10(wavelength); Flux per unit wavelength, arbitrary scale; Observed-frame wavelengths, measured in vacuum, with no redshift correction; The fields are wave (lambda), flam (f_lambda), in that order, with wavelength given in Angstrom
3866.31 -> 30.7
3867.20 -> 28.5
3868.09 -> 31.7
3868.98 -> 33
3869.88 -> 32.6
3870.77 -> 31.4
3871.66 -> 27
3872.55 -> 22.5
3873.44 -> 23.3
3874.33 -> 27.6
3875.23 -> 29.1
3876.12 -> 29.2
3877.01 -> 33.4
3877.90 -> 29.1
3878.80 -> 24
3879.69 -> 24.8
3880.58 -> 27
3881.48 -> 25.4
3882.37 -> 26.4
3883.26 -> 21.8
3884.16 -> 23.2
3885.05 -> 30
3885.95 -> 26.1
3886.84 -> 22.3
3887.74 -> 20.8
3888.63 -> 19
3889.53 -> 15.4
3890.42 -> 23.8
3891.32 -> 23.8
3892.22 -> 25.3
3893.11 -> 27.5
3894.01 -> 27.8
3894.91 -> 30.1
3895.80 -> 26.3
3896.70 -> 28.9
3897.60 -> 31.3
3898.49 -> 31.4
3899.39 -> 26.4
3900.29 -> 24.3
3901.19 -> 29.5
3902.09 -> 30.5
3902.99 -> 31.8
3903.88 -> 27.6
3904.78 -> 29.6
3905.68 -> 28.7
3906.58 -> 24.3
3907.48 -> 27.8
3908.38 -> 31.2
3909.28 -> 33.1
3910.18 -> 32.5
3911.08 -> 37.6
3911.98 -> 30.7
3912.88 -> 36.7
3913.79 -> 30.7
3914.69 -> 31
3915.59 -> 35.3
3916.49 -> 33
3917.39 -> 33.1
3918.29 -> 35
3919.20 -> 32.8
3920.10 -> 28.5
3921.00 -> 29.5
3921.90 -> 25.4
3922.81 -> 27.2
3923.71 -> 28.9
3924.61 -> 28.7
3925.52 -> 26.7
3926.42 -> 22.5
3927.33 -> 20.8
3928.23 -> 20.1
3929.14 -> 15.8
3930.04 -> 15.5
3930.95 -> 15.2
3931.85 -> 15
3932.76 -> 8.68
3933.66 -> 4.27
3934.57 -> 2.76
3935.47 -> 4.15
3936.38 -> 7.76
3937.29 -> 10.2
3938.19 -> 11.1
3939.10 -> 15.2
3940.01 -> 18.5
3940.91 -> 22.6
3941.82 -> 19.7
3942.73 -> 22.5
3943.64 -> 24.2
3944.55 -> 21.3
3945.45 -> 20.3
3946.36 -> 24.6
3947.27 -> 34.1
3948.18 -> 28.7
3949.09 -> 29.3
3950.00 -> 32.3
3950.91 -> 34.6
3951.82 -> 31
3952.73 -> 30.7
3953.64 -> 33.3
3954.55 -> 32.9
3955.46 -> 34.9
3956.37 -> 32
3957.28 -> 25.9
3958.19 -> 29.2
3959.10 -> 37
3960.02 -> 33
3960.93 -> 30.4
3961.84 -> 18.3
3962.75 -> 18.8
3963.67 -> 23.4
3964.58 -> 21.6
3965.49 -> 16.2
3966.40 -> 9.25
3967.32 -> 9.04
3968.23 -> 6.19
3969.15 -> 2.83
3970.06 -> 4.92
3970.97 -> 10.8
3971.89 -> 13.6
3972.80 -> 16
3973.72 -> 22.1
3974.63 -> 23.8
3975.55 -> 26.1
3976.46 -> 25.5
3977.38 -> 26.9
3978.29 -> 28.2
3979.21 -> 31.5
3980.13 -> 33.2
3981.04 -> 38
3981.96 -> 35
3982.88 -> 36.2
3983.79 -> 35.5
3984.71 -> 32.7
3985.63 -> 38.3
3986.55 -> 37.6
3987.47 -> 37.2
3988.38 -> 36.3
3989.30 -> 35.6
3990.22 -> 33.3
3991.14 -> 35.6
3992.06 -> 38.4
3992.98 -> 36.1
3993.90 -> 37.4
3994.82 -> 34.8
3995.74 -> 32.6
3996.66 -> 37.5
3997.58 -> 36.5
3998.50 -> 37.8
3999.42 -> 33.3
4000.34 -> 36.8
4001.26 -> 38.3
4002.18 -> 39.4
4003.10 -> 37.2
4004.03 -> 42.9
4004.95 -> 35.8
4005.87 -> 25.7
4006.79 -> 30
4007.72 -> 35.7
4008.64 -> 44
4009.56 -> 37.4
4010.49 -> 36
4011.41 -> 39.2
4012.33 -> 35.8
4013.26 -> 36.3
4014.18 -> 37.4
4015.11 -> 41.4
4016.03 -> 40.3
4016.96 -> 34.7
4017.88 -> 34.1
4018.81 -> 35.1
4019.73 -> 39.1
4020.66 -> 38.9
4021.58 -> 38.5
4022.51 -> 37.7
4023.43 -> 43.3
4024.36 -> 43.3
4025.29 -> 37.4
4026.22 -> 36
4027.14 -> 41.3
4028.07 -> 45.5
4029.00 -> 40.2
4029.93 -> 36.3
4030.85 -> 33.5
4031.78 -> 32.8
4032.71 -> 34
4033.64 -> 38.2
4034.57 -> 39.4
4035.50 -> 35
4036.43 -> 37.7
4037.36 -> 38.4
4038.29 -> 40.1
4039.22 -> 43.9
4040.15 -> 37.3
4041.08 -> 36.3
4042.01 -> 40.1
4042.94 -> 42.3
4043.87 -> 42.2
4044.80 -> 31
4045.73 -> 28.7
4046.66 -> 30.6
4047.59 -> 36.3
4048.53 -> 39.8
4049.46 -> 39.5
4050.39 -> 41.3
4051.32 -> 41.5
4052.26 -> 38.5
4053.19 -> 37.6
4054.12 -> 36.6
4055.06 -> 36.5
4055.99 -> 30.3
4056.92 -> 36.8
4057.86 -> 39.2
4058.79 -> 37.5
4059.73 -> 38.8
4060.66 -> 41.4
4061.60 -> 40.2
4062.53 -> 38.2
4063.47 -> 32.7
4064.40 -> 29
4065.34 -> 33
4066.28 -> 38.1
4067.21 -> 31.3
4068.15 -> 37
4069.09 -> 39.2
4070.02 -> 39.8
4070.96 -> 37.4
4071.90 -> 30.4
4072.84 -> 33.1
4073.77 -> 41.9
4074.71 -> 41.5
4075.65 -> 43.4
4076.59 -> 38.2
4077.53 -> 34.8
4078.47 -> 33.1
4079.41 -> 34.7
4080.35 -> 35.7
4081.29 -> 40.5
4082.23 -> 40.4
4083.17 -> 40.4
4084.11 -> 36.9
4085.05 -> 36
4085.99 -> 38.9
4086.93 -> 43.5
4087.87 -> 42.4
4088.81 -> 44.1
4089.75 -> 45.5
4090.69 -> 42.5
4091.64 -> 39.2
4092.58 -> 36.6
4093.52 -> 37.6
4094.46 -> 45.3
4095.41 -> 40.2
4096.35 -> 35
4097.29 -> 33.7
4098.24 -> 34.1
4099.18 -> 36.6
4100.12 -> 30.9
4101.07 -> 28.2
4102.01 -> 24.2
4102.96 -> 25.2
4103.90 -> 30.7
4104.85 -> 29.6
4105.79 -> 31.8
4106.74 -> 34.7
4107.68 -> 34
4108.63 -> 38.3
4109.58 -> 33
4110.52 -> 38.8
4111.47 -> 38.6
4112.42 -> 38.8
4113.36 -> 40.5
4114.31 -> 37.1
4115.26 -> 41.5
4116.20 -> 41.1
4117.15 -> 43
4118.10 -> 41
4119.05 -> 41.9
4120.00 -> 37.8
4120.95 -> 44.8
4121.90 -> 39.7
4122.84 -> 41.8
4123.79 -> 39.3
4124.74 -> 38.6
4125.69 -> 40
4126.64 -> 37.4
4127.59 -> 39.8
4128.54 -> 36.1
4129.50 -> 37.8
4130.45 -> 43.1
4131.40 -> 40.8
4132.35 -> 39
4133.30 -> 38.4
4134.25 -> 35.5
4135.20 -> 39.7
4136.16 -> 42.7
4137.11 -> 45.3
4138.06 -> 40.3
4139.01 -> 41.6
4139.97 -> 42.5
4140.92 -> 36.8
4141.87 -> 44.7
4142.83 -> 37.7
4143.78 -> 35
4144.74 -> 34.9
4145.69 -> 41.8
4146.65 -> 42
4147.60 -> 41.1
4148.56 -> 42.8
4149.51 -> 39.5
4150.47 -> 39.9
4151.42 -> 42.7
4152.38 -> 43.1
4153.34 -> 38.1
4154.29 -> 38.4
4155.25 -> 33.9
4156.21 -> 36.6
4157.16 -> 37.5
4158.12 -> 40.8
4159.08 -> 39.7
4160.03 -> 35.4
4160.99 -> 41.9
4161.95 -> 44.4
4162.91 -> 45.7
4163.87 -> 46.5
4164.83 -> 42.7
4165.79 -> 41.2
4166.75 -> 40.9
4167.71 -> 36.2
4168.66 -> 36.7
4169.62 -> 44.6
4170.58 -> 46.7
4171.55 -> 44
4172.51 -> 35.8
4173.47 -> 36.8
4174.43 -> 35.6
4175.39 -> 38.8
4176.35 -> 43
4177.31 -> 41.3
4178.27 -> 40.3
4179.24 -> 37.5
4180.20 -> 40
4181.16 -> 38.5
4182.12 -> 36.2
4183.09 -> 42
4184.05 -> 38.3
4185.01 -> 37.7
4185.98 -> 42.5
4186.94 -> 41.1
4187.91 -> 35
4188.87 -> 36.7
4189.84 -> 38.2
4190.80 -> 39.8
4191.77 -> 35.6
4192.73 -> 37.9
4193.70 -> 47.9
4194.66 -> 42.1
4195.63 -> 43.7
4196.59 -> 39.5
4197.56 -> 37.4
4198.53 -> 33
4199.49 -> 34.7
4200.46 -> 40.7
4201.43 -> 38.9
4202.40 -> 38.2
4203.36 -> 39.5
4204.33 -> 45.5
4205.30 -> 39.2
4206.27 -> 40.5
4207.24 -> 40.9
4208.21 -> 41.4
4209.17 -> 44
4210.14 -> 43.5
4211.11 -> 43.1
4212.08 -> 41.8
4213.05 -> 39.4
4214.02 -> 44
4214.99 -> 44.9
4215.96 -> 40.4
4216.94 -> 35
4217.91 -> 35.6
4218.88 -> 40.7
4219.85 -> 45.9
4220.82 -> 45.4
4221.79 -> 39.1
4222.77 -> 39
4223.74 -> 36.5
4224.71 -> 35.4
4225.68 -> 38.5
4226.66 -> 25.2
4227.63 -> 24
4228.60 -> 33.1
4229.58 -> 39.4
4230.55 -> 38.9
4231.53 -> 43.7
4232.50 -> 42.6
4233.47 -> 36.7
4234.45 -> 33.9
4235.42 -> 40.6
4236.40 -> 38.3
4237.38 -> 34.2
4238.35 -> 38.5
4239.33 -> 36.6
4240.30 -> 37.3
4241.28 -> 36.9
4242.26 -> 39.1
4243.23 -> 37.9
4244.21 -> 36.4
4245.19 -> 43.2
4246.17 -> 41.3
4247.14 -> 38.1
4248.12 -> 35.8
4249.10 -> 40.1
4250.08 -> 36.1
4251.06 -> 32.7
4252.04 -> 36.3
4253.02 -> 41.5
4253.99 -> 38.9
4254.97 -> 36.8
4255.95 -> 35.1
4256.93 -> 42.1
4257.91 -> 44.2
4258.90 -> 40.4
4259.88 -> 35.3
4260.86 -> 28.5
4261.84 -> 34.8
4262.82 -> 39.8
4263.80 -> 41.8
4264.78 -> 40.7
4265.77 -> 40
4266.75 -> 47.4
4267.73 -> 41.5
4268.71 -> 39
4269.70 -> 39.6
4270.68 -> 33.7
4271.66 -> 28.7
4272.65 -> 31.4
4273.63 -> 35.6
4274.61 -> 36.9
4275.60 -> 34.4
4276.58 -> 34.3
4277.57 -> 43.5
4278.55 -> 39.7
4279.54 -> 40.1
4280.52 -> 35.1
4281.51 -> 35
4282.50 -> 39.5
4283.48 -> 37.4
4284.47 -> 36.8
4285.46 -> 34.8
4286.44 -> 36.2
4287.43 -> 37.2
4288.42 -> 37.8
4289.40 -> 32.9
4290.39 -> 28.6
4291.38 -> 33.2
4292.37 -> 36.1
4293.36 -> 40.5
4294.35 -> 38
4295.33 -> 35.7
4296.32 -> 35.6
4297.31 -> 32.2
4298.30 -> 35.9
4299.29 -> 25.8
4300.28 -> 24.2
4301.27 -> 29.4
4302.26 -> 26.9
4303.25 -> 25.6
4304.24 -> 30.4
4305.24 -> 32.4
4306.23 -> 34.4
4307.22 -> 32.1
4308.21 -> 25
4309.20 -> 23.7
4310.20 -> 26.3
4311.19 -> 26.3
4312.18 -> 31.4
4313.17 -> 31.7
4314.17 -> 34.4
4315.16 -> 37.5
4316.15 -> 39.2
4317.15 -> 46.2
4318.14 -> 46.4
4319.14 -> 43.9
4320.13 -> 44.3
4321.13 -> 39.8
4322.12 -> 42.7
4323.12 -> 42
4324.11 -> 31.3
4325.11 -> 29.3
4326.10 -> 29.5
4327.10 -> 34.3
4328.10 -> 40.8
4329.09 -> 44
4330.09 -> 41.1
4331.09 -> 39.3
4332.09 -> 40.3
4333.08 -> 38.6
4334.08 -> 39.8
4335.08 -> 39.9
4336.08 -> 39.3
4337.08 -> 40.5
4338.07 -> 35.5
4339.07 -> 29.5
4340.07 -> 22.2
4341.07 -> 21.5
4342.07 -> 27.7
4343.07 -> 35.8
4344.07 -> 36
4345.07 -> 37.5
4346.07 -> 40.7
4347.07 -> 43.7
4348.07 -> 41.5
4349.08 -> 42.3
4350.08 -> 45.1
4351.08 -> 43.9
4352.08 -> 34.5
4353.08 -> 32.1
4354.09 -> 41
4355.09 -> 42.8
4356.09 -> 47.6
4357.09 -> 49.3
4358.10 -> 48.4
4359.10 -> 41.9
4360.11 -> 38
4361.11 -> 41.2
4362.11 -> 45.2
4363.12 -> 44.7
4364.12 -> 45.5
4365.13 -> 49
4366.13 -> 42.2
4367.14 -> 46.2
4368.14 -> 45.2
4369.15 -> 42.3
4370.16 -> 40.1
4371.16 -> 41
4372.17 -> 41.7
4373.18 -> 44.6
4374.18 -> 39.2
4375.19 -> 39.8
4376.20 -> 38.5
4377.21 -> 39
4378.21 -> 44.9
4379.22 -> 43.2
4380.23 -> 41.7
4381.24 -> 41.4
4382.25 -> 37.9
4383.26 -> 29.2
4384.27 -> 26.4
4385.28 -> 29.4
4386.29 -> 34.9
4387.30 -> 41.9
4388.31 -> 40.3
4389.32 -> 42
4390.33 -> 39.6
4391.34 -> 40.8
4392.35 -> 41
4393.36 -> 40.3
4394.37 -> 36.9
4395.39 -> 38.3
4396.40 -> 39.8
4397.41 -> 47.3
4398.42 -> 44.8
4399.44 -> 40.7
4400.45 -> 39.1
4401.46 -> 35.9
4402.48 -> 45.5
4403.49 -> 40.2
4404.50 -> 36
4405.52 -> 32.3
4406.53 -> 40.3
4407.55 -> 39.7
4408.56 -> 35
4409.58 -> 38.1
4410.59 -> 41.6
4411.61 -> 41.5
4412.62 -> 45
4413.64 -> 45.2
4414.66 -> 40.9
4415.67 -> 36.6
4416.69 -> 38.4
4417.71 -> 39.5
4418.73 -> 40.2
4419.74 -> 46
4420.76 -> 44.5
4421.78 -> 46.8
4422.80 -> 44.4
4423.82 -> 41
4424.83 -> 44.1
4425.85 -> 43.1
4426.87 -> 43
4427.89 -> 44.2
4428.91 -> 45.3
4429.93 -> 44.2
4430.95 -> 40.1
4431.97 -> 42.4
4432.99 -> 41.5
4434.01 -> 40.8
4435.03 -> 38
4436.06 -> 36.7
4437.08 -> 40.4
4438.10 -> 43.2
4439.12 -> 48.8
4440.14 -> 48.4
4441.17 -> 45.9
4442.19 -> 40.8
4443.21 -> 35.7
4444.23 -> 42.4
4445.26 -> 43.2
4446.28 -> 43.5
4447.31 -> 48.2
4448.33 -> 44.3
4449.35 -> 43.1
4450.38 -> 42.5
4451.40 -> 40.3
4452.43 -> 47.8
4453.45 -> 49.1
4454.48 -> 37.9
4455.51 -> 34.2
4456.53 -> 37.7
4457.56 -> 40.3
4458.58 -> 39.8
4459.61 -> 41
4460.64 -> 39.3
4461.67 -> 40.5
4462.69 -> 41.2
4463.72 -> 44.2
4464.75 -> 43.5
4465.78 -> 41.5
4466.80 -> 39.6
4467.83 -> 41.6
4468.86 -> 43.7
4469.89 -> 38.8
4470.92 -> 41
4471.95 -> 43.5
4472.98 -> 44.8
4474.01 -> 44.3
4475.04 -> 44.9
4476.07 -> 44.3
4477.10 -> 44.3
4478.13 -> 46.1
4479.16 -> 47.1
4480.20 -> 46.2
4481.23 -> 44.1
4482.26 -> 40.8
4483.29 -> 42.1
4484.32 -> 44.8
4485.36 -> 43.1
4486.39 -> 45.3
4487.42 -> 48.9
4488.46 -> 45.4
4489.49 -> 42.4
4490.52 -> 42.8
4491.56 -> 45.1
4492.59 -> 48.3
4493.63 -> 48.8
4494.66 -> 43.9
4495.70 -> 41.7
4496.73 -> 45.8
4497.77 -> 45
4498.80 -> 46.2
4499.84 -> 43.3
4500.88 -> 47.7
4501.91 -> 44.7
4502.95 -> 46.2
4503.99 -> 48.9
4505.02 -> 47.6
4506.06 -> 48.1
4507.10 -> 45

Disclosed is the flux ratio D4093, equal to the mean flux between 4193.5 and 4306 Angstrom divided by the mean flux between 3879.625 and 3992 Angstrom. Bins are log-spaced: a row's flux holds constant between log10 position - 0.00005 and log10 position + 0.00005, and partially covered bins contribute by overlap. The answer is 1.47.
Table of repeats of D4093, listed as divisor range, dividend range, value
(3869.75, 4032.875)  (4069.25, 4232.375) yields 1.36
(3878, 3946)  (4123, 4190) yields 1.63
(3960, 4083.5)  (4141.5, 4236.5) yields 1.16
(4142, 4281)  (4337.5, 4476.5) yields 1.05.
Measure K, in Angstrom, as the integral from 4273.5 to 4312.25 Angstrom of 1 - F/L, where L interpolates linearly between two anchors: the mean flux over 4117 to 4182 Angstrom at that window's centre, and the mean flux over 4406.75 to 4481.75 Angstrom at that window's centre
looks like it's 7.3 Angstrom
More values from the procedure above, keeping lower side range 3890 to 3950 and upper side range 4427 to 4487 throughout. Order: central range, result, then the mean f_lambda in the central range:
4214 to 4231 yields -1.4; 37.7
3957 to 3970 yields 3.3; 19.5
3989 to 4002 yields -4.1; 36.1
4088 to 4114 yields -4.3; 35.9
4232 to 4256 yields -1.5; 37.9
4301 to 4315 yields 3.1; 29.5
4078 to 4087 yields -2.2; 37.8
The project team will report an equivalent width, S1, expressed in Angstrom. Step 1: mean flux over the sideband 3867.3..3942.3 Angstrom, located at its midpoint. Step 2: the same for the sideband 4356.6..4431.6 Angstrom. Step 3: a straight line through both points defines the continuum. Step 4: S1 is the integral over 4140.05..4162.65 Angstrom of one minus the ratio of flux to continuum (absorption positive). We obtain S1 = -4.36 Angstrom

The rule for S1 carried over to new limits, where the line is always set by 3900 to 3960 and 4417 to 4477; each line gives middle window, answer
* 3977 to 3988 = -2.77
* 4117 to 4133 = -4.03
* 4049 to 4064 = -4.09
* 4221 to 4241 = -0.73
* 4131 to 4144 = -3.09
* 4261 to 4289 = -0.47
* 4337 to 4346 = 1.66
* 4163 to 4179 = -3.49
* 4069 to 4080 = -2.49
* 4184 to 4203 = -2.64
